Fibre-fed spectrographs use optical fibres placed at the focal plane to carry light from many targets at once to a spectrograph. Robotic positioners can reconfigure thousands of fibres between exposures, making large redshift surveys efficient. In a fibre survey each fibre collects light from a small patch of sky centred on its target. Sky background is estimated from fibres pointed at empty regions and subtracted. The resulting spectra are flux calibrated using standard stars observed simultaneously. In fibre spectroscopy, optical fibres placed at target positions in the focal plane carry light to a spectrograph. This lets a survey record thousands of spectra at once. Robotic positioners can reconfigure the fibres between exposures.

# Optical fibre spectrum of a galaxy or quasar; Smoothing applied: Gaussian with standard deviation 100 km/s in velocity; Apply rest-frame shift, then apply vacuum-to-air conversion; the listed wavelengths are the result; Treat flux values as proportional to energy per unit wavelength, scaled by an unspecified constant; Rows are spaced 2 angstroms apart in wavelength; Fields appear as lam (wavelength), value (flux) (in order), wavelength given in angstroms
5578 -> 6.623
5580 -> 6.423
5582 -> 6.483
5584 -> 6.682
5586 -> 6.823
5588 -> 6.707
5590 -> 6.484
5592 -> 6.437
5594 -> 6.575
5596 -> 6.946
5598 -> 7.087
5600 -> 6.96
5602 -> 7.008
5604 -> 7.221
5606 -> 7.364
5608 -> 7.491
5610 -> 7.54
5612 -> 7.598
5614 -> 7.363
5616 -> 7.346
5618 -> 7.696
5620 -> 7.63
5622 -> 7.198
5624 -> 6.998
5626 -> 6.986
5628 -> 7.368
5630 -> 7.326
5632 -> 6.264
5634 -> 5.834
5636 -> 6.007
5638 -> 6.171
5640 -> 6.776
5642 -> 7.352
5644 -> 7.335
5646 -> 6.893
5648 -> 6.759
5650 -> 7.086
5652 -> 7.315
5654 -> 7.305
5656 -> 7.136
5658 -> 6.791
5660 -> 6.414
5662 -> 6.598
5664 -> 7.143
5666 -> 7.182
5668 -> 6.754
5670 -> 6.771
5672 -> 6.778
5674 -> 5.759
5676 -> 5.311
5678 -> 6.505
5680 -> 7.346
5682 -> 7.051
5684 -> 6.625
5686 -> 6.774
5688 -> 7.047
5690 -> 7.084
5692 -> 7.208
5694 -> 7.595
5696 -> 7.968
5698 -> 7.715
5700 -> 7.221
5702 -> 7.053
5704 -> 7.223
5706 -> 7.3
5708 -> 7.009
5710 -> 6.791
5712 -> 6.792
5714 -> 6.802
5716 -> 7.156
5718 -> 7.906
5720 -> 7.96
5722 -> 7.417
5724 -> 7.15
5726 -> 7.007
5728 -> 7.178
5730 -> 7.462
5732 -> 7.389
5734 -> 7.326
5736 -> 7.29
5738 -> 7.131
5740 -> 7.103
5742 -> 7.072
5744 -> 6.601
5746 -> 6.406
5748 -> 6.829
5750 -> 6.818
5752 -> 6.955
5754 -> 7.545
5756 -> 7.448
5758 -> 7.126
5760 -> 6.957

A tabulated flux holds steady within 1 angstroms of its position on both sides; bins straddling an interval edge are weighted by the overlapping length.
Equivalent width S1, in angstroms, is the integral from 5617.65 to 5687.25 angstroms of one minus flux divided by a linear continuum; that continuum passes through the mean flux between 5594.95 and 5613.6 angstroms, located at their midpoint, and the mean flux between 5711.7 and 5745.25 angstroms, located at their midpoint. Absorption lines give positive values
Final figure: 3.9 angstroms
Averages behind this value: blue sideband 7.25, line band 6.83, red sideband 7.22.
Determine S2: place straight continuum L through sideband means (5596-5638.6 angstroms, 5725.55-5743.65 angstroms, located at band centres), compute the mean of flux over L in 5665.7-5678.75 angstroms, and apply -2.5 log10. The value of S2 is 0.12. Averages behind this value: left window 7.07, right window 7.2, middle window 6.4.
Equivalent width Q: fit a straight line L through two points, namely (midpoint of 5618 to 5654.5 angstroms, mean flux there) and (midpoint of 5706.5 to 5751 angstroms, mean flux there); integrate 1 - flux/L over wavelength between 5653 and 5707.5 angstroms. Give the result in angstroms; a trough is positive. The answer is 0.6 angstroms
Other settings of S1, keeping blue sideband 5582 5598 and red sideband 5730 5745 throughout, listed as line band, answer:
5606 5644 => -1.6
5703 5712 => 0.0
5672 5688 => 1.0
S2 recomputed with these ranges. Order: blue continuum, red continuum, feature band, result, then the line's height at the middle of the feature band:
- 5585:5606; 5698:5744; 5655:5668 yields 0.027 mag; 7.04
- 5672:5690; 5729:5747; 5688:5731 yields -0.068 mag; 6.84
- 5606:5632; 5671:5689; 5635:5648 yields 0.047 mag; 7.06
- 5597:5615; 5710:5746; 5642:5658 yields 0.021 mag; 7.25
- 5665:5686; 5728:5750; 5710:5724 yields -0.058 mag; 6.9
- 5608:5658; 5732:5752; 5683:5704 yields -0.033 mag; 7.01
